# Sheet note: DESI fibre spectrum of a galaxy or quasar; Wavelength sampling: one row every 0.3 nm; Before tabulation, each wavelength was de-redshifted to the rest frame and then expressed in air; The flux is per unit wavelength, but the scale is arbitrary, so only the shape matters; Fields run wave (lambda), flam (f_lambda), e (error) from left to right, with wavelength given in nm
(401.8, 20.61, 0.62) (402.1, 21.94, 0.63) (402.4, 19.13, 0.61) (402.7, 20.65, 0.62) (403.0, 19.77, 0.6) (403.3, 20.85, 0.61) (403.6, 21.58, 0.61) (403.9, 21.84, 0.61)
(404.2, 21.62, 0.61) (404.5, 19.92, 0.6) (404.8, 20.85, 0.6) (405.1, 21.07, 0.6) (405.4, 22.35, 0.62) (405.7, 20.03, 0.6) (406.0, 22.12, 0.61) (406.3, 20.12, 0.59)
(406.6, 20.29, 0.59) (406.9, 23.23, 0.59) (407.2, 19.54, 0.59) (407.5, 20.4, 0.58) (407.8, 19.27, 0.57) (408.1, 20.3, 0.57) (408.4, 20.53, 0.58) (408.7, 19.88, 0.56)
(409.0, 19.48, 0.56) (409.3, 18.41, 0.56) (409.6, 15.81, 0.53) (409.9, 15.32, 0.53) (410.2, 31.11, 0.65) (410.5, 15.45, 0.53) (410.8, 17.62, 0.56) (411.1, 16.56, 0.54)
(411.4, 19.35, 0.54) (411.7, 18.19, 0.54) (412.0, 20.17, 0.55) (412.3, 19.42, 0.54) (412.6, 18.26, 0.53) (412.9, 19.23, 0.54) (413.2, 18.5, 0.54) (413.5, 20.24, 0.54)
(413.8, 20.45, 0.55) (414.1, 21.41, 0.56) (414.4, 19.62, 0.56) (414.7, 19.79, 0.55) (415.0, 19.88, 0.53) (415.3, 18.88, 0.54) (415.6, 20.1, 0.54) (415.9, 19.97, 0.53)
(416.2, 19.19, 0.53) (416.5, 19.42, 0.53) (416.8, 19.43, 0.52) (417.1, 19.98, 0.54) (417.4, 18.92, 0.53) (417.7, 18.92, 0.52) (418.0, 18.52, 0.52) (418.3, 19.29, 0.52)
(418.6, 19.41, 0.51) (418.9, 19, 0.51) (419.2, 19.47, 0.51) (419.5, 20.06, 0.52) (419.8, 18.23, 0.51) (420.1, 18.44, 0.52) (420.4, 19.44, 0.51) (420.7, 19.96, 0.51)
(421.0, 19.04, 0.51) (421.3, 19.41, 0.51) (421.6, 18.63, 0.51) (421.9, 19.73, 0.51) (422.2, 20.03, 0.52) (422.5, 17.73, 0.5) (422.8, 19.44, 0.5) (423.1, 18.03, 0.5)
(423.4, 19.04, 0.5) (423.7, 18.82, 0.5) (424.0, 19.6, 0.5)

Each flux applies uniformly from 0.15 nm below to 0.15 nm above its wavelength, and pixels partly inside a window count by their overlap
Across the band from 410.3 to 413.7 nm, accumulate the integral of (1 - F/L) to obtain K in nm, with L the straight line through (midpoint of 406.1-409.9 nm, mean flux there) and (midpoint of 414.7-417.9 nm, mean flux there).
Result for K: 0.15 nm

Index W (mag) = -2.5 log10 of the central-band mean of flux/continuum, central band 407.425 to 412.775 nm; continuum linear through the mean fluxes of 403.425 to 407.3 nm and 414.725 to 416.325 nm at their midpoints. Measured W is 0.07 mag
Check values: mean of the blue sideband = 21.1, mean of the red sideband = 19.6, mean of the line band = 19.2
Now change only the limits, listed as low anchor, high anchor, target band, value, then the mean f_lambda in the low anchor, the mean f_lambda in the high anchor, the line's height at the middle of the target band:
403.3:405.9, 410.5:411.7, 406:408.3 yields -0.04 mag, 21.2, 17.6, 19.8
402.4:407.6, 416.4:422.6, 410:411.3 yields 0.02 mag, 20.9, 19.2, 20.2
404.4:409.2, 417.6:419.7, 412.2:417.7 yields 0.00 mag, 20.6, 19.2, 19.6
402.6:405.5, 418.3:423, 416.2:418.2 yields 0.02 mag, 21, 19.2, 19.6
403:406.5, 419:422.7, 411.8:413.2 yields 0.06 mag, 21.1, 19.2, 20.2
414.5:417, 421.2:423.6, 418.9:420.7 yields 0.00 mag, 19.6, 19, 19.2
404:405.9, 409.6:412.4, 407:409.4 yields 0.01 mag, 21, 19.1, 20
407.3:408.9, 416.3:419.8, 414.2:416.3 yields -0.01 mag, 20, 19.3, 19.5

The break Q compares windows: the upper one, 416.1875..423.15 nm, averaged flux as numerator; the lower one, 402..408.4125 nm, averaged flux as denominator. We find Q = 0.9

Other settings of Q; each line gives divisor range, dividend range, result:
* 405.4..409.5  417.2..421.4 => 0.94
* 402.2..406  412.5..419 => 0.93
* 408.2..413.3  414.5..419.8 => 1.02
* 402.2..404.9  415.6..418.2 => 0.93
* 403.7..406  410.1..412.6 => 0.92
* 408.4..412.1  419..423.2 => 1.01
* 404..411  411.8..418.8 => 0.97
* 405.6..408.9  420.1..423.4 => 0.93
